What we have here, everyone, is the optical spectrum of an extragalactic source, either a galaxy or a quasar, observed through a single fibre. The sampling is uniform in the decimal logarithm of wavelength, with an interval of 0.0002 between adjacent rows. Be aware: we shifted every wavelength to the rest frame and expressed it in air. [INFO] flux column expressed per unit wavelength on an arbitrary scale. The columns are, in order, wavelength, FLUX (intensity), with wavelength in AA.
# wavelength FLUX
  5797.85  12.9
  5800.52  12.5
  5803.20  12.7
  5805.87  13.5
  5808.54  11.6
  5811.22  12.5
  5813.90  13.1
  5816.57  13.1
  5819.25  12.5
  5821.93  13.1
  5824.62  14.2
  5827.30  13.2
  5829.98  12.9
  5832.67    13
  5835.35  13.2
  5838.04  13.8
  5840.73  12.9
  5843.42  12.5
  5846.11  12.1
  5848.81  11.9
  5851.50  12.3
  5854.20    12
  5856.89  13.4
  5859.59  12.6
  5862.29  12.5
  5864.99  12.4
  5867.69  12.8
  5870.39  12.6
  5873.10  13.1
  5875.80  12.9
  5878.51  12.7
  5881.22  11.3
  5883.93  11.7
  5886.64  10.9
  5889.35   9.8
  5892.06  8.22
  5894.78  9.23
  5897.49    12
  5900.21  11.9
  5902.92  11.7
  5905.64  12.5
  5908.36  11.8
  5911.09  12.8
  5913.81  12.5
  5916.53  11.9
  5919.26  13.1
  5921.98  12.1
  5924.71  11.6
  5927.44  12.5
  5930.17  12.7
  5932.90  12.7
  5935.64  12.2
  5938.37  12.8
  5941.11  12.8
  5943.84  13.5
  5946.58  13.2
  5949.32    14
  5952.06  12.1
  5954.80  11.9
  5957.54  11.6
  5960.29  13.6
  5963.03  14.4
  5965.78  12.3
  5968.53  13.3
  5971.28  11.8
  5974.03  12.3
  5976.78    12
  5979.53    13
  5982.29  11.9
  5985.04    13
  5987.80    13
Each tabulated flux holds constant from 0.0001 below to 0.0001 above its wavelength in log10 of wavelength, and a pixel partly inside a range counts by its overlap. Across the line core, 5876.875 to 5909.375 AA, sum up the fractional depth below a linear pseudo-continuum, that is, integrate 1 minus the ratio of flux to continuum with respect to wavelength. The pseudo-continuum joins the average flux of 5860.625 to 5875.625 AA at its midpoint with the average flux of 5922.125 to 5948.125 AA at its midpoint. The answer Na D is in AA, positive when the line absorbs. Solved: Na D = 3.9 AA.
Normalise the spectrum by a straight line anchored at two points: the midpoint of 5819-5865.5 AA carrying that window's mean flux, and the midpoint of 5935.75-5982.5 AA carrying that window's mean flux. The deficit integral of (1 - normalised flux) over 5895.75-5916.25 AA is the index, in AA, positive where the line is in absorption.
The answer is 1.1 AA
